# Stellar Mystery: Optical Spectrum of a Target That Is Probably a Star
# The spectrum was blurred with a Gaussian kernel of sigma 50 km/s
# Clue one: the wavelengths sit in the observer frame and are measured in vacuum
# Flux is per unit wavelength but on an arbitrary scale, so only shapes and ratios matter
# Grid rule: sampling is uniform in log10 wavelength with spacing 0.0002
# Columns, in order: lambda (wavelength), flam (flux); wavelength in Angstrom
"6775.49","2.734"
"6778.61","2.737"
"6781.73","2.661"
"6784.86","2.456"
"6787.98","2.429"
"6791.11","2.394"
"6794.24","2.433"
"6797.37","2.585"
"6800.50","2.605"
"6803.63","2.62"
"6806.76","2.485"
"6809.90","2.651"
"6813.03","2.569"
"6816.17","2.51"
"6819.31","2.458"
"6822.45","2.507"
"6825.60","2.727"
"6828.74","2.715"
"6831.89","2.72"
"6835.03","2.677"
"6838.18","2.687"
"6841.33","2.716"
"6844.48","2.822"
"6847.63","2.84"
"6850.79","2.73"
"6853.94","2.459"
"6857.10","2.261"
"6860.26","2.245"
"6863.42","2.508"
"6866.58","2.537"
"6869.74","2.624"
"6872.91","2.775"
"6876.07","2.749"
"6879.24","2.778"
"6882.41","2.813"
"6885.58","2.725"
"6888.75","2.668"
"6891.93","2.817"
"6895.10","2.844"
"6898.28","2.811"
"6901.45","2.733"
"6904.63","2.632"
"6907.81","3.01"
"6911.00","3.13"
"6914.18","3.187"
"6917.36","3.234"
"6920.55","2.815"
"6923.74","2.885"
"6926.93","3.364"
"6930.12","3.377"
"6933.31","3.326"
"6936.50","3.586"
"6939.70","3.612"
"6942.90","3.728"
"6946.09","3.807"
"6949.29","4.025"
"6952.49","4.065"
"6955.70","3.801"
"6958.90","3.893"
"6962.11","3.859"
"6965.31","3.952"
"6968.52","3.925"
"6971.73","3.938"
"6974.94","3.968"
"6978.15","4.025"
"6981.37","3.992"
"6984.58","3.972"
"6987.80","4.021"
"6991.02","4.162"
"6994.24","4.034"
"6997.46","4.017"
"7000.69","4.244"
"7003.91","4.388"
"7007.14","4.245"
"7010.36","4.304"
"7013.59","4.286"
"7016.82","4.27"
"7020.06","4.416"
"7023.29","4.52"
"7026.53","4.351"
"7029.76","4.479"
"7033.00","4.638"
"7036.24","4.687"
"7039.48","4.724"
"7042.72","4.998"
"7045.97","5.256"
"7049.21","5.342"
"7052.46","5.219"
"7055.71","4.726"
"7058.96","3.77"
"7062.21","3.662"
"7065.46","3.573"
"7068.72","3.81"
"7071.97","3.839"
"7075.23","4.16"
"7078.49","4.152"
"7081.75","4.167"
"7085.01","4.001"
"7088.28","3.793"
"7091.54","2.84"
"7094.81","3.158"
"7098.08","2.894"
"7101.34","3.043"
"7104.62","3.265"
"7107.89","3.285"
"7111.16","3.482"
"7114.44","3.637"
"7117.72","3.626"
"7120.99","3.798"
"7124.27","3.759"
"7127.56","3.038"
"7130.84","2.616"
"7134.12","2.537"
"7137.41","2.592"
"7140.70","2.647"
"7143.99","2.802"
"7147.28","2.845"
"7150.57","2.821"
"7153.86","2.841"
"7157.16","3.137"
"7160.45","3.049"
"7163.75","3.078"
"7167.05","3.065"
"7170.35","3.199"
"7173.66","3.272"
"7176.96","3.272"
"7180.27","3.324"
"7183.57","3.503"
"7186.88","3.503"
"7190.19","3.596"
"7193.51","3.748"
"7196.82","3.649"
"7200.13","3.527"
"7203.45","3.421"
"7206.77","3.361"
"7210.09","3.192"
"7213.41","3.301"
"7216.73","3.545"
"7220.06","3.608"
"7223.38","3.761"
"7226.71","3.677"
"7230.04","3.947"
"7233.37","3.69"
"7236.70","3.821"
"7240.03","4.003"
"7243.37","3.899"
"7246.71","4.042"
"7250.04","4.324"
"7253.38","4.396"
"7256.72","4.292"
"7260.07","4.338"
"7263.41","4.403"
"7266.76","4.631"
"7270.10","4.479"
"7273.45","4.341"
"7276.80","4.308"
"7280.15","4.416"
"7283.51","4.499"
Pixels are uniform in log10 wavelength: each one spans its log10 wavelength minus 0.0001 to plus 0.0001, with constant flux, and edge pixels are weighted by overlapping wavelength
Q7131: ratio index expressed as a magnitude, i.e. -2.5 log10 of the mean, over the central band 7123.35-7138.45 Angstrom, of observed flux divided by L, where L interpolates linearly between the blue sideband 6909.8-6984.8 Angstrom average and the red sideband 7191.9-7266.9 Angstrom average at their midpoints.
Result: 0.29 mag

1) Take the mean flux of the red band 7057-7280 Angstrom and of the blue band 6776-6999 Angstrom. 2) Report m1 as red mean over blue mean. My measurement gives 1.2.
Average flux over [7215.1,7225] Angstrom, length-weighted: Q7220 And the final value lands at 3.64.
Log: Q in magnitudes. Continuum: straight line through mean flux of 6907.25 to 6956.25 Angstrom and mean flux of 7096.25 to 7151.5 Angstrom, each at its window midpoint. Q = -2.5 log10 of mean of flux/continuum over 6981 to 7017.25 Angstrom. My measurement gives -0.25 mag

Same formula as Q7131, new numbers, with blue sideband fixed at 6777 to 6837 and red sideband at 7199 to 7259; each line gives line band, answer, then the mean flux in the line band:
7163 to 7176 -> 0.14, 3.16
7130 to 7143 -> 0.32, 2.61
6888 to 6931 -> -0.04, 2.96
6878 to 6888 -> 0.01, 2.76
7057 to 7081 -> -0.17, 3.88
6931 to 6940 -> -0.18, 3.48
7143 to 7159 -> 0.22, 2.9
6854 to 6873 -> 0.11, 2.47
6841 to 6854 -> -0.02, 2.74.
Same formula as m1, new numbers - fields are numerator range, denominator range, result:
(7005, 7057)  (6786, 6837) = 1.81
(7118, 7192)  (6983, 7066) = 0.71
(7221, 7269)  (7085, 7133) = 1.23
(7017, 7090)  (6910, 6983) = 1.20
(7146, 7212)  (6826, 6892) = 1.23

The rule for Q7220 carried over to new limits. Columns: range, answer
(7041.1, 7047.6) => 5.13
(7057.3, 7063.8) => 3.72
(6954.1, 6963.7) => 3.85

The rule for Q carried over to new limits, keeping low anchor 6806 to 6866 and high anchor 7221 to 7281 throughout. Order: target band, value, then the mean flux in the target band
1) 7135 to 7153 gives 0.341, 2.74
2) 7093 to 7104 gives 0.173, 3.05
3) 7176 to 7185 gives 0.153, 3.37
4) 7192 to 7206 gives 0.110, 3.57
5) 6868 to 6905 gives 0.013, 2.75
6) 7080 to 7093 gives -0.056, 3.72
